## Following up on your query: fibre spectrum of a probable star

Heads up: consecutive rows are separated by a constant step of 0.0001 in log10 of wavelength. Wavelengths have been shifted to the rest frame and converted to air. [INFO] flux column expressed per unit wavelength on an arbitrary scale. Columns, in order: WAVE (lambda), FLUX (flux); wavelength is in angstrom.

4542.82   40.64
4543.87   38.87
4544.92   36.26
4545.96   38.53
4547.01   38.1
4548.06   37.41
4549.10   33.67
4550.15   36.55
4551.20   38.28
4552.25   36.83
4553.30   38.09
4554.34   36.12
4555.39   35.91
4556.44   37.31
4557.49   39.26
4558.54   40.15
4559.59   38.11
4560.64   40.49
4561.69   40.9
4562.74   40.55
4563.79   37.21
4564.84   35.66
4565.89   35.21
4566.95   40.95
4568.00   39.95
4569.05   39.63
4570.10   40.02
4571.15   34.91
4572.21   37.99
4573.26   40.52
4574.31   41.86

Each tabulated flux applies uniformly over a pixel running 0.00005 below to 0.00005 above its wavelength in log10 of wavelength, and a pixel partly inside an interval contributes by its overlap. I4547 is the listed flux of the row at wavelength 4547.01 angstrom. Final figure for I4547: 38.1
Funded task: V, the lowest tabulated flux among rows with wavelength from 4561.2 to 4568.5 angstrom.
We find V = 35.21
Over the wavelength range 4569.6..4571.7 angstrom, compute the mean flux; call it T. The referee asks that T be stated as 37.3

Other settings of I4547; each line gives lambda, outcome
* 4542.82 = 40.64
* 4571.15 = 34.91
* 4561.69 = 40.9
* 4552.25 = 36.83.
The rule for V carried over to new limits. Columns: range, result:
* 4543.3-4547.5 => 36.26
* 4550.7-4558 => 35.91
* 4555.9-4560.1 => 37.31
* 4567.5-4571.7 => 34.91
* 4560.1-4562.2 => 40.49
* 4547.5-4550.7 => 33.67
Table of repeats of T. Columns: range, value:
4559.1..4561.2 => 39.4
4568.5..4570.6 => 39.9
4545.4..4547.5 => 38.3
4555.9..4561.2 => 39.1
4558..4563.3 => 40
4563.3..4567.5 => 37.2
